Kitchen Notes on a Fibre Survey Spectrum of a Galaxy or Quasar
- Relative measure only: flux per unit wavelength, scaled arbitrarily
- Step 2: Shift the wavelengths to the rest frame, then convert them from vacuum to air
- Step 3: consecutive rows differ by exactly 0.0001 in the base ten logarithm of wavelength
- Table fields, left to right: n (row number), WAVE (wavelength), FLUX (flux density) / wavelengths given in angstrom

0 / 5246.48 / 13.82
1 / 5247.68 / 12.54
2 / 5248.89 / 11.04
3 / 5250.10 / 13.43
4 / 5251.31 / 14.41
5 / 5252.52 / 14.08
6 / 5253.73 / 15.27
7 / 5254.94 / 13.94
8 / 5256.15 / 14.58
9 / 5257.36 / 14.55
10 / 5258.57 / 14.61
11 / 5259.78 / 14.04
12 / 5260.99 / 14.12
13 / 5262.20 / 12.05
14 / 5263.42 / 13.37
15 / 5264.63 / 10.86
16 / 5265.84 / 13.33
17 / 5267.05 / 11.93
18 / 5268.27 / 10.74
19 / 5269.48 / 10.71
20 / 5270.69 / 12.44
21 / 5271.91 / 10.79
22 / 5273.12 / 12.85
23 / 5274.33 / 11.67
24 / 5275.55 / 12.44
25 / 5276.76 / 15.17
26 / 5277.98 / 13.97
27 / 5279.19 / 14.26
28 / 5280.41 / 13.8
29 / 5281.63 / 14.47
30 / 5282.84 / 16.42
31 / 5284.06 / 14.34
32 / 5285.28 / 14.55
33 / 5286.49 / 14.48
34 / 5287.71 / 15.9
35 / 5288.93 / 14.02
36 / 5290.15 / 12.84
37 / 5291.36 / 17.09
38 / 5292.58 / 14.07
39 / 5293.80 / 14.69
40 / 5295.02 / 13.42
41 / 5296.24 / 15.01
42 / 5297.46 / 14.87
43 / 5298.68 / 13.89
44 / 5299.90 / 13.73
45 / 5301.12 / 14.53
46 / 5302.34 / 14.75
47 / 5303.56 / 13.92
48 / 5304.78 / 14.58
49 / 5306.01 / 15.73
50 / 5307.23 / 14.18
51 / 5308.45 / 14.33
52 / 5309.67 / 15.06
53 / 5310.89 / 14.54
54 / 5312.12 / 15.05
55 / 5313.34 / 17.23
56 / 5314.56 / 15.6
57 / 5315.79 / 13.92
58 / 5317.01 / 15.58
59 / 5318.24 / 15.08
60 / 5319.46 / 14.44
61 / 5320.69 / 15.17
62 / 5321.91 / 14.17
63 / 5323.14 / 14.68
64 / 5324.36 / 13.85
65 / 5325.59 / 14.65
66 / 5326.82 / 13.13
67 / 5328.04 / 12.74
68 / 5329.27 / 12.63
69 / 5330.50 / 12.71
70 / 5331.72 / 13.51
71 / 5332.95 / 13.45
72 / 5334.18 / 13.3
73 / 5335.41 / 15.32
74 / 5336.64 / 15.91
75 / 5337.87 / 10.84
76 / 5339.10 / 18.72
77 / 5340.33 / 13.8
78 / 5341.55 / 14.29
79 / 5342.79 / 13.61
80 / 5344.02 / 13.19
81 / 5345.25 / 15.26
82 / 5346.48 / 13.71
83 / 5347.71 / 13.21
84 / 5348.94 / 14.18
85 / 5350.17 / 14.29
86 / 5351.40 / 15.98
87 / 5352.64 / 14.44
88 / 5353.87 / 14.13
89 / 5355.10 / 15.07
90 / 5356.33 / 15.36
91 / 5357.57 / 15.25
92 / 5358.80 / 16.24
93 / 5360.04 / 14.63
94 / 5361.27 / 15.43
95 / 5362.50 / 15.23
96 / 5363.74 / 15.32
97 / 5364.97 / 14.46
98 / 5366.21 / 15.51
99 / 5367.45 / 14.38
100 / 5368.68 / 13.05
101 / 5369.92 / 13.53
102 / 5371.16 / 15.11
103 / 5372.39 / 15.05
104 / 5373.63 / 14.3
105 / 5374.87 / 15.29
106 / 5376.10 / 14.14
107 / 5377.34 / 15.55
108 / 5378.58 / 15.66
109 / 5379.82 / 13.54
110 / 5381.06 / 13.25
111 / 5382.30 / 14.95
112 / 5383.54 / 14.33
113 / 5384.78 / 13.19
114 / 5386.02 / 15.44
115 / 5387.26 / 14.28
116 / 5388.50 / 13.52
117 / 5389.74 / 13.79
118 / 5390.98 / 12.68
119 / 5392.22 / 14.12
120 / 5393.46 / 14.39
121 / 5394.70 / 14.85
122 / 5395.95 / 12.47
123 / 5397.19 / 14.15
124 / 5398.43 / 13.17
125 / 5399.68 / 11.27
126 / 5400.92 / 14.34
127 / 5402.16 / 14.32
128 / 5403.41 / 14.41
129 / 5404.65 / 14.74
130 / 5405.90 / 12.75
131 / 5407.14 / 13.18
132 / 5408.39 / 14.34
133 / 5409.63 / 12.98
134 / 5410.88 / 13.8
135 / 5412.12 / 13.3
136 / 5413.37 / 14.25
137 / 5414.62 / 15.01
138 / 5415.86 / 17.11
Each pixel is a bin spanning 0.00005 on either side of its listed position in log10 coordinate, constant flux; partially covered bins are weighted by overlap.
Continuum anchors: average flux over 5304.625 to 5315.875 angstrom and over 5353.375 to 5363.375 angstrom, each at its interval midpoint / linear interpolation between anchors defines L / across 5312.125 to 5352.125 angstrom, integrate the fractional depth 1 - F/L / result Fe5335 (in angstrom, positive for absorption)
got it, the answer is 2.1 angstrom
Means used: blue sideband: 15.1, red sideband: 15.2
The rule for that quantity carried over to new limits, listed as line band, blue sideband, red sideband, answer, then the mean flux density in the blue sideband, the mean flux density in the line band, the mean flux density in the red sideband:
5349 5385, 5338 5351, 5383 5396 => -1.4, 14.3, 14.7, 14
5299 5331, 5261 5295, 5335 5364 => -0.8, 13.5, 14.5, 14.7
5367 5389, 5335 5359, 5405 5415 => -0.3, 14.6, 14.4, 13.7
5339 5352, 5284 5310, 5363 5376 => 0.2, 14.5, 14.4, 14.6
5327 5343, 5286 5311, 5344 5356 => 0.6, 14.6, 13.9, 14.4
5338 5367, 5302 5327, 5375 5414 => -0.8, 14.8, 14.8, 13.9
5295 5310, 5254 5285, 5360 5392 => -0.9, 13.3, 14.5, 14.4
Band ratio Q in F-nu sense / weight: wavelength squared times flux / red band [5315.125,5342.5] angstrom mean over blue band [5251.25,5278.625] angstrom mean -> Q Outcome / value 1.1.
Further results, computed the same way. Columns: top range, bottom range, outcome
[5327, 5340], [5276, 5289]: 0.96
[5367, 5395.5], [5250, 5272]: 1.13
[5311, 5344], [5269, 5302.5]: 1.04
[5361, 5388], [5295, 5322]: 1.01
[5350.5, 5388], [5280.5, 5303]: 1.04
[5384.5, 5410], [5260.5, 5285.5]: 1.11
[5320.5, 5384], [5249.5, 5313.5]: 1.06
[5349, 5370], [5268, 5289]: 1.13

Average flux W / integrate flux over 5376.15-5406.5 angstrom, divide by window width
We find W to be 14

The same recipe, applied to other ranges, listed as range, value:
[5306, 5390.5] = 14.5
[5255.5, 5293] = 13.6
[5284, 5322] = 14.7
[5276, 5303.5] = 14.5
